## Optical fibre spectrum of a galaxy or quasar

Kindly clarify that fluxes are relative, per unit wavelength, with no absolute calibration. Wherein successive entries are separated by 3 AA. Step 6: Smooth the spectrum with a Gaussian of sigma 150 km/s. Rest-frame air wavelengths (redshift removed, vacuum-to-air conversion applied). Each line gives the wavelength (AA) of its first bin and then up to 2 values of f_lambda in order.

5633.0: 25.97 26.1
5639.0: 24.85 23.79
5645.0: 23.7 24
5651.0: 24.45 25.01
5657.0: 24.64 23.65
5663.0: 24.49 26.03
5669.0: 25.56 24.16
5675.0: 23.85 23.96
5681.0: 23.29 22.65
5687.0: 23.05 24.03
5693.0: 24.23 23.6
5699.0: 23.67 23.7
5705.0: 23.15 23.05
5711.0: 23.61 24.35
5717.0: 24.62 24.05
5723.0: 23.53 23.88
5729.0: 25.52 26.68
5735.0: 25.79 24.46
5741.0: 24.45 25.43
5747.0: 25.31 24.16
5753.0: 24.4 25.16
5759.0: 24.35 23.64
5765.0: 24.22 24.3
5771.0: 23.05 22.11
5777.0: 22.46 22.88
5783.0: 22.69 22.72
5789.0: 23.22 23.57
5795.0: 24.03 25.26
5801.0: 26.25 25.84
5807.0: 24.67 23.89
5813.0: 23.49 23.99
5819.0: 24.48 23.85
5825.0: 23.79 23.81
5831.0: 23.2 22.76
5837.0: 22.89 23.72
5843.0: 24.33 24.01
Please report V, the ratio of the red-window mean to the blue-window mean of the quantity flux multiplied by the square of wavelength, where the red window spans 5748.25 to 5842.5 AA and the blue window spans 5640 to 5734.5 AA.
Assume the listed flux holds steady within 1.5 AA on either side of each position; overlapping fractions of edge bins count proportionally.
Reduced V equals 1.0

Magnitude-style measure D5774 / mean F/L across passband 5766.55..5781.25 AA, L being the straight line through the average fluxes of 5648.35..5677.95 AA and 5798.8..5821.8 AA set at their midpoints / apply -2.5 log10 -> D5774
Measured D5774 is 0.076 mag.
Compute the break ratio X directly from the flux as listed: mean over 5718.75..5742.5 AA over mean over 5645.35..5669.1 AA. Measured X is 1.0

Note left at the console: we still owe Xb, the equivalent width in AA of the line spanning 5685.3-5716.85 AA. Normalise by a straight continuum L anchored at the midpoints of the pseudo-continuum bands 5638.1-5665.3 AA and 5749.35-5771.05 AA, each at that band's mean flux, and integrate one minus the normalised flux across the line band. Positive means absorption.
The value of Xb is 0.8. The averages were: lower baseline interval 24.3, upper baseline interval 24.2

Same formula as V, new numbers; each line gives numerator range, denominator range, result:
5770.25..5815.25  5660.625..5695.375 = 1.03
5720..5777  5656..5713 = 1.04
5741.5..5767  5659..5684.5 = 1.04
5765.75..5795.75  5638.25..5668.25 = 0.99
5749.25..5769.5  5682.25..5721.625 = 1.05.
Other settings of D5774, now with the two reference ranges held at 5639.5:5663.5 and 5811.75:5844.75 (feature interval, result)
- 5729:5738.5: -0.08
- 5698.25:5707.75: 0.03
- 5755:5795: 0.02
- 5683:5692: 0.04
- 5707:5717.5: 0.01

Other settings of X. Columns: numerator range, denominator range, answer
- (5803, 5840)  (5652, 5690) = 0.99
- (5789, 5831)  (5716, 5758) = 0.98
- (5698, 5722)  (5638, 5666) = 0.98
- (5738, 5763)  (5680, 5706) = 1.05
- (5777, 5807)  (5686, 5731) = 1.00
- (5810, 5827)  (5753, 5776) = 1.00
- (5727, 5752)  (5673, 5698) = 1.07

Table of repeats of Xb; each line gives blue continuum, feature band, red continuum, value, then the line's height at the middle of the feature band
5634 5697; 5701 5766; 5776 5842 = -1.1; 24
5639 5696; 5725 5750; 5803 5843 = -1.2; 24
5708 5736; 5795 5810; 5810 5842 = -0.9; 23.8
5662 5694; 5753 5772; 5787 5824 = 0.1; 24.3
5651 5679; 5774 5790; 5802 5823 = 1.1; 24.4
